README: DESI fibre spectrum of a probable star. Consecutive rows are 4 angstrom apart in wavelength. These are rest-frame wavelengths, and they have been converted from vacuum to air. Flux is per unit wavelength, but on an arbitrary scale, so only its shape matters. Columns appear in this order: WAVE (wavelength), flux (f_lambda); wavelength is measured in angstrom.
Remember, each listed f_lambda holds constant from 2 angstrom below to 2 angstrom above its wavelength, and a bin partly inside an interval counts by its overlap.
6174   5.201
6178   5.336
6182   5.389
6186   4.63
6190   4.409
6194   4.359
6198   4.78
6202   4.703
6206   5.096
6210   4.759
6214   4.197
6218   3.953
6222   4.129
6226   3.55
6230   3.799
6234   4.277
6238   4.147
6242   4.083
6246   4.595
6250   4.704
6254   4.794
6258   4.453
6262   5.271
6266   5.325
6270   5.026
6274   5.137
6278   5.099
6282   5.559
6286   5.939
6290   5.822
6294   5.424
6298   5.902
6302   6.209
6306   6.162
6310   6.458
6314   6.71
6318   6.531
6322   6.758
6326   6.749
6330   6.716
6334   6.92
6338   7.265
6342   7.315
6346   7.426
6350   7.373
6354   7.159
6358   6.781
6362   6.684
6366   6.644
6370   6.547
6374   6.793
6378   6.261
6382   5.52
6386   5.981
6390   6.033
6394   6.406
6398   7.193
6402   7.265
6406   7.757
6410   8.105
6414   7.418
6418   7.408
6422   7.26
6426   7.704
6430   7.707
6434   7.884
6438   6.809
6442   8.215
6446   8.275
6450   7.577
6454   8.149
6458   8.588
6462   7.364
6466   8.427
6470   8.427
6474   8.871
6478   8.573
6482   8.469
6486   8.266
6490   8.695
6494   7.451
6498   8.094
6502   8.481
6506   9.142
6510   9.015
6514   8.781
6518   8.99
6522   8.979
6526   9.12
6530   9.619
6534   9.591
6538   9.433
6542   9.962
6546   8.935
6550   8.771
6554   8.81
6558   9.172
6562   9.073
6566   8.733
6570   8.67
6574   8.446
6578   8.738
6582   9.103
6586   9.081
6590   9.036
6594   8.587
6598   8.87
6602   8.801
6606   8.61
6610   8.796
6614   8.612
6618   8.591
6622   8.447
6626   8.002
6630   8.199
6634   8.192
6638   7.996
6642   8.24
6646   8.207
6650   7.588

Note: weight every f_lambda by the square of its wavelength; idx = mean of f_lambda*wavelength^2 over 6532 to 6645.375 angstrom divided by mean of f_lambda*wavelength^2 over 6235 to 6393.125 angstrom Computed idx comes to 1.59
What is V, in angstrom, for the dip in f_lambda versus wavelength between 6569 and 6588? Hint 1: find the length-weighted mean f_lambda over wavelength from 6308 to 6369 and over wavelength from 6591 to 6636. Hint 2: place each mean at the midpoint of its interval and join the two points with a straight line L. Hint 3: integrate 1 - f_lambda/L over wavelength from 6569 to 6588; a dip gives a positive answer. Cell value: -1.12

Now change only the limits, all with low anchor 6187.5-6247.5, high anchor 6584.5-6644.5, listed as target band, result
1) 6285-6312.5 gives -4.33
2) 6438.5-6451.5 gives -2.25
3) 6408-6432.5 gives -4.30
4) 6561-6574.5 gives -1.18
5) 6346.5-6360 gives -3.24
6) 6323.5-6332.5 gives -2.05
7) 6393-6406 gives -1.80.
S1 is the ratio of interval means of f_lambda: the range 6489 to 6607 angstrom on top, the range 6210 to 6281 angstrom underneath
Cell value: 1.97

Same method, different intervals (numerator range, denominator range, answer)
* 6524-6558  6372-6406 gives 1.42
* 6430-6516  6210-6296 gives 1.75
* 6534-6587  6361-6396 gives 1.43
